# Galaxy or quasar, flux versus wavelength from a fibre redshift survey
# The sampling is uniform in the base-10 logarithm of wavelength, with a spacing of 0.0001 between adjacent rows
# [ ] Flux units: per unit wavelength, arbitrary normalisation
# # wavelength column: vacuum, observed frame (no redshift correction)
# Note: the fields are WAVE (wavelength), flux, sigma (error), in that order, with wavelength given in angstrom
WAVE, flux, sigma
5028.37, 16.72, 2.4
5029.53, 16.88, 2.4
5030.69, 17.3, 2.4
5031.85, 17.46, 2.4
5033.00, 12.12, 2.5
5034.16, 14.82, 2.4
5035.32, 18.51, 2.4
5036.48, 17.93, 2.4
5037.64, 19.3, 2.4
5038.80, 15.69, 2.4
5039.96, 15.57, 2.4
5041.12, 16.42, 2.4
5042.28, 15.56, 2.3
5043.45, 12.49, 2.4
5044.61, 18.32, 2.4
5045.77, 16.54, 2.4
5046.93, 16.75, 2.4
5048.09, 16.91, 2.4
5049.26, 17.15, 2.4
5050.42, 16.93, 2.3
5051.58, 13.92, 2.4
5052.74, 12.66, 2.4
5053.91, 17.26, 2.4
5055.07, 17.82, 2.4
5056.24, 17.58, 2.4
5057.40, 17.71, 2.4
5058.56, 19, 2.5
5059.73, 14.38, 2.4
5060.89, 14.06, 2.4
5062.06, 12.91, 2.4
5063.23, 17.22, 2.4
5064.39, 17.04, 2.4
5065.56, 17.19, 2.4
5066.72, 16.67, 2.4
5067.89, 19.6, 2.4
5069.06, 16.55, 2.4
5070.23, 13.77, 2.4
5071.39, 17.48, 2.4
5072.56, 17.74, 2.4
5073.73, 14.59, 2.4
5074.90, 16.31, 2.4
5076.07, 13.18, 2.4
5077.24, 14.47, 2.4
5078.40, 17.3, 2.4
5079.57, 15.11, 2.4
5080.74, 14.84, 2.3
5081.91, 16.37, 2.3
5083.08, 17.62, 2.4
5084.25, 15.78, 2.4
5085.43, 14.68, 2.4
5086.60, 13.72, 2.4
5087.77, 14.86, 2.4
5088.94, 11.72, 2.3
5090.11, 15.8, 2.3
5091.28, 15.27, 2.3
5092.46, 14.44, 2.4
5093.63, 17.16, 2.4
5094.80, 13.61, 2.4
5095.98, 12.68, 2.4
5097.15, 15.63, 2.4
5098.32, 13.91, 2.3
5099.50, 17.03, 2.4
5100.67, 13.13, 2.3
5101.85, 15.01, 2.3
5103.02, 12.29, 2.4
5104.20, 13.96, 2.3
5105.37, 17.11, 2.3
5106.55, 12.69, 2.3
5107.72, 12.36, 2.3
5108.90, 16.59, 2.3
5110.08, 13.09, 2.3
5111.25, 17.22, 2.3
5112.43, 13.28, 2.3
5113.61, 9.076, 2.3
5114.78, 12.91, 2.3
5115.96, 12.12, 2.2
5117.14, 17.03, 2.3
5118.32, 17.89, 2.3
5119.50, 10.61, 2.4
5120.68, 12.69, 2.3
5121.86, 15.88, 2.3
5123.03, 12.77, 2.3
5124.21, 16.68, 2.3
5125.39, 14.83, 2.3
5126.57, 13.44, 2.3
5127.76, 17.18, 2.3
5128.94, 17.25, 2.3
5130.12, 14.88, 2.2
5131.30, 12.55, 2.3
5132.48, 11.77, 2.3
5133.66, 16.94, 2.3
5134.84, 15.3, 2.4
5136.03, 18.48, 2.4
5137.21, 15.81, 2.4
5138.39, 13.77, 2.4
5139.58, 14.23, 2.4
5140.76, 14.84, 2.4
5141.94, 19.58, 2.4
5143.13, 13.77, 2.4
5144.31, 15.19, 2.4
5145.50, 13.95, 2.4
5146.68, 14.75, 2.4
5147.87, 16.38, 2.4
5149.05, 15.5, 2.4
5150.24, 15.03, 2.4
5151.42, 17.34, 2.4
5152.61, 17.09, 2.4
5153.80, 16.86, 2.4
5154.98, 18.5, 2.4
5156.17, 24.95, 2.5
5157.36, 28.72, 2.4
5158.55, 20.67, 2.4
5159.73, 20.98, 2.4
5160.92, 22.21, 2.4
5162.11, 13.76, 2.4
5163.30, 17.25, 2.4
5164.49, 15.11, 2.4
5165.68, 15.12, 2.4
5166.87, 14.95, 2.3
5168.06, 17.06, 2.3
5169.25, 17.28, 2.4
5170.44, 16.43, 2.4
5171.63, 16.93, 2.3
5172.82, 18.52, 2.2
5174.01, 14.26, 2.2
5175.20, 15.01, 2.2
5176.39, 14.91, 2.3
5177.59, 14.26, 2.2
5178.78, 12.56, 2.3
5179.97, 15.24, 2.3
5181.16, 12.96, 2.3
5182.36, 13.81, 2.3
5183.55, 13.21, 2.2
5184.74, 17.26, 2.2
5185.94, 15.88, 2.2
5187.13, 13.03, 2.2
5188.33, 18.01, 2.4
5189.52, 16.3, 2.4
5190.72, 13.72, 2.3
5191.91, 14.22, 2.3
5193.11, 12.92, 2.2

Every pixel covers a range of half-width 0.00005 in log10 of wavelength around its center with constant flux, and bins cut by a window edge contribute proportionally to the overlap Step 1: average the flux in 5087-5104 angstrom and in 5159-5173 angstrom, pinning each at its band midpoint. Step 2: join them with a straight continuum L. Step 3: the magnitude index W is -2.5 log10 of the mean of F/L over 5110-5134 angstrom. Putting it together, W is 0.09 mag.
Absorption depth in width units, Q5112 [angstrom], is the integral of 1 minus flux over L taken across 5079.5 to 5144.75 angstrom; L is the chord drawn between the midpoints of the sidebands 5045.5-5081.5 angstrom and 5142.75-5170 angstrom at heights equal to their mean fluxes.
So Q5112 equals 8.3 angstrom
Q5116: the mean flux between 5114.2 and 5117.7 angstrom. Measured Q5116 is 14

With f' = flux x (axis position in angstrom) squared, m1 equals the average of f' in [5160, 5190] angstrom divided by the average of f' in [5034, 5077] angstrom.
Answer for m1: 1.01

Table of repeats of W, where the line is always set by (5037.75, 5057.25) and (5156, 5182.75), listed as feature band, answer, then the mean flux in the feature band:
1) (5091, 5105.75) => 0.13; 14.7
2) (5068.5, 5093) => 0.08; 15.3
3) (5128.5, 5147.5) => 0.11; 15.2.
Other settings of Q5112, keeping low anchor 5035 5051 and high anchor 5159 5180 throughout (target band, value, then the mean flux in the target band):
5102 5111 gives 1.3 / 14.2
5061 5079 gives 0.6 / 16.1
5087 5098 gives 1.3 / 14.6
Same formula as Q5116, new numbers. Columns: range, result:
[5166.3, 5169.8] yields 16.4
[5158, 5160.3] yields 20.9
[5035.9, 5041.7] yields 17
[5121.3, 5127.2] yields 14.7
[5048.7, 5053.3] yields 15.2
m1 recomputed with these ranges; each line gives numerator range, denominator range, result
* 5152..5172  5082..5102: 1.28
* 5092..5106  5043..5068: 0.91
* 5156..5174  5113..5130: 1.30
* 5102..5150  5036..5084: 0.93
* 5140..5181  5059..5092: 1.12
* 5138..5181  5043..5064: 1.08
